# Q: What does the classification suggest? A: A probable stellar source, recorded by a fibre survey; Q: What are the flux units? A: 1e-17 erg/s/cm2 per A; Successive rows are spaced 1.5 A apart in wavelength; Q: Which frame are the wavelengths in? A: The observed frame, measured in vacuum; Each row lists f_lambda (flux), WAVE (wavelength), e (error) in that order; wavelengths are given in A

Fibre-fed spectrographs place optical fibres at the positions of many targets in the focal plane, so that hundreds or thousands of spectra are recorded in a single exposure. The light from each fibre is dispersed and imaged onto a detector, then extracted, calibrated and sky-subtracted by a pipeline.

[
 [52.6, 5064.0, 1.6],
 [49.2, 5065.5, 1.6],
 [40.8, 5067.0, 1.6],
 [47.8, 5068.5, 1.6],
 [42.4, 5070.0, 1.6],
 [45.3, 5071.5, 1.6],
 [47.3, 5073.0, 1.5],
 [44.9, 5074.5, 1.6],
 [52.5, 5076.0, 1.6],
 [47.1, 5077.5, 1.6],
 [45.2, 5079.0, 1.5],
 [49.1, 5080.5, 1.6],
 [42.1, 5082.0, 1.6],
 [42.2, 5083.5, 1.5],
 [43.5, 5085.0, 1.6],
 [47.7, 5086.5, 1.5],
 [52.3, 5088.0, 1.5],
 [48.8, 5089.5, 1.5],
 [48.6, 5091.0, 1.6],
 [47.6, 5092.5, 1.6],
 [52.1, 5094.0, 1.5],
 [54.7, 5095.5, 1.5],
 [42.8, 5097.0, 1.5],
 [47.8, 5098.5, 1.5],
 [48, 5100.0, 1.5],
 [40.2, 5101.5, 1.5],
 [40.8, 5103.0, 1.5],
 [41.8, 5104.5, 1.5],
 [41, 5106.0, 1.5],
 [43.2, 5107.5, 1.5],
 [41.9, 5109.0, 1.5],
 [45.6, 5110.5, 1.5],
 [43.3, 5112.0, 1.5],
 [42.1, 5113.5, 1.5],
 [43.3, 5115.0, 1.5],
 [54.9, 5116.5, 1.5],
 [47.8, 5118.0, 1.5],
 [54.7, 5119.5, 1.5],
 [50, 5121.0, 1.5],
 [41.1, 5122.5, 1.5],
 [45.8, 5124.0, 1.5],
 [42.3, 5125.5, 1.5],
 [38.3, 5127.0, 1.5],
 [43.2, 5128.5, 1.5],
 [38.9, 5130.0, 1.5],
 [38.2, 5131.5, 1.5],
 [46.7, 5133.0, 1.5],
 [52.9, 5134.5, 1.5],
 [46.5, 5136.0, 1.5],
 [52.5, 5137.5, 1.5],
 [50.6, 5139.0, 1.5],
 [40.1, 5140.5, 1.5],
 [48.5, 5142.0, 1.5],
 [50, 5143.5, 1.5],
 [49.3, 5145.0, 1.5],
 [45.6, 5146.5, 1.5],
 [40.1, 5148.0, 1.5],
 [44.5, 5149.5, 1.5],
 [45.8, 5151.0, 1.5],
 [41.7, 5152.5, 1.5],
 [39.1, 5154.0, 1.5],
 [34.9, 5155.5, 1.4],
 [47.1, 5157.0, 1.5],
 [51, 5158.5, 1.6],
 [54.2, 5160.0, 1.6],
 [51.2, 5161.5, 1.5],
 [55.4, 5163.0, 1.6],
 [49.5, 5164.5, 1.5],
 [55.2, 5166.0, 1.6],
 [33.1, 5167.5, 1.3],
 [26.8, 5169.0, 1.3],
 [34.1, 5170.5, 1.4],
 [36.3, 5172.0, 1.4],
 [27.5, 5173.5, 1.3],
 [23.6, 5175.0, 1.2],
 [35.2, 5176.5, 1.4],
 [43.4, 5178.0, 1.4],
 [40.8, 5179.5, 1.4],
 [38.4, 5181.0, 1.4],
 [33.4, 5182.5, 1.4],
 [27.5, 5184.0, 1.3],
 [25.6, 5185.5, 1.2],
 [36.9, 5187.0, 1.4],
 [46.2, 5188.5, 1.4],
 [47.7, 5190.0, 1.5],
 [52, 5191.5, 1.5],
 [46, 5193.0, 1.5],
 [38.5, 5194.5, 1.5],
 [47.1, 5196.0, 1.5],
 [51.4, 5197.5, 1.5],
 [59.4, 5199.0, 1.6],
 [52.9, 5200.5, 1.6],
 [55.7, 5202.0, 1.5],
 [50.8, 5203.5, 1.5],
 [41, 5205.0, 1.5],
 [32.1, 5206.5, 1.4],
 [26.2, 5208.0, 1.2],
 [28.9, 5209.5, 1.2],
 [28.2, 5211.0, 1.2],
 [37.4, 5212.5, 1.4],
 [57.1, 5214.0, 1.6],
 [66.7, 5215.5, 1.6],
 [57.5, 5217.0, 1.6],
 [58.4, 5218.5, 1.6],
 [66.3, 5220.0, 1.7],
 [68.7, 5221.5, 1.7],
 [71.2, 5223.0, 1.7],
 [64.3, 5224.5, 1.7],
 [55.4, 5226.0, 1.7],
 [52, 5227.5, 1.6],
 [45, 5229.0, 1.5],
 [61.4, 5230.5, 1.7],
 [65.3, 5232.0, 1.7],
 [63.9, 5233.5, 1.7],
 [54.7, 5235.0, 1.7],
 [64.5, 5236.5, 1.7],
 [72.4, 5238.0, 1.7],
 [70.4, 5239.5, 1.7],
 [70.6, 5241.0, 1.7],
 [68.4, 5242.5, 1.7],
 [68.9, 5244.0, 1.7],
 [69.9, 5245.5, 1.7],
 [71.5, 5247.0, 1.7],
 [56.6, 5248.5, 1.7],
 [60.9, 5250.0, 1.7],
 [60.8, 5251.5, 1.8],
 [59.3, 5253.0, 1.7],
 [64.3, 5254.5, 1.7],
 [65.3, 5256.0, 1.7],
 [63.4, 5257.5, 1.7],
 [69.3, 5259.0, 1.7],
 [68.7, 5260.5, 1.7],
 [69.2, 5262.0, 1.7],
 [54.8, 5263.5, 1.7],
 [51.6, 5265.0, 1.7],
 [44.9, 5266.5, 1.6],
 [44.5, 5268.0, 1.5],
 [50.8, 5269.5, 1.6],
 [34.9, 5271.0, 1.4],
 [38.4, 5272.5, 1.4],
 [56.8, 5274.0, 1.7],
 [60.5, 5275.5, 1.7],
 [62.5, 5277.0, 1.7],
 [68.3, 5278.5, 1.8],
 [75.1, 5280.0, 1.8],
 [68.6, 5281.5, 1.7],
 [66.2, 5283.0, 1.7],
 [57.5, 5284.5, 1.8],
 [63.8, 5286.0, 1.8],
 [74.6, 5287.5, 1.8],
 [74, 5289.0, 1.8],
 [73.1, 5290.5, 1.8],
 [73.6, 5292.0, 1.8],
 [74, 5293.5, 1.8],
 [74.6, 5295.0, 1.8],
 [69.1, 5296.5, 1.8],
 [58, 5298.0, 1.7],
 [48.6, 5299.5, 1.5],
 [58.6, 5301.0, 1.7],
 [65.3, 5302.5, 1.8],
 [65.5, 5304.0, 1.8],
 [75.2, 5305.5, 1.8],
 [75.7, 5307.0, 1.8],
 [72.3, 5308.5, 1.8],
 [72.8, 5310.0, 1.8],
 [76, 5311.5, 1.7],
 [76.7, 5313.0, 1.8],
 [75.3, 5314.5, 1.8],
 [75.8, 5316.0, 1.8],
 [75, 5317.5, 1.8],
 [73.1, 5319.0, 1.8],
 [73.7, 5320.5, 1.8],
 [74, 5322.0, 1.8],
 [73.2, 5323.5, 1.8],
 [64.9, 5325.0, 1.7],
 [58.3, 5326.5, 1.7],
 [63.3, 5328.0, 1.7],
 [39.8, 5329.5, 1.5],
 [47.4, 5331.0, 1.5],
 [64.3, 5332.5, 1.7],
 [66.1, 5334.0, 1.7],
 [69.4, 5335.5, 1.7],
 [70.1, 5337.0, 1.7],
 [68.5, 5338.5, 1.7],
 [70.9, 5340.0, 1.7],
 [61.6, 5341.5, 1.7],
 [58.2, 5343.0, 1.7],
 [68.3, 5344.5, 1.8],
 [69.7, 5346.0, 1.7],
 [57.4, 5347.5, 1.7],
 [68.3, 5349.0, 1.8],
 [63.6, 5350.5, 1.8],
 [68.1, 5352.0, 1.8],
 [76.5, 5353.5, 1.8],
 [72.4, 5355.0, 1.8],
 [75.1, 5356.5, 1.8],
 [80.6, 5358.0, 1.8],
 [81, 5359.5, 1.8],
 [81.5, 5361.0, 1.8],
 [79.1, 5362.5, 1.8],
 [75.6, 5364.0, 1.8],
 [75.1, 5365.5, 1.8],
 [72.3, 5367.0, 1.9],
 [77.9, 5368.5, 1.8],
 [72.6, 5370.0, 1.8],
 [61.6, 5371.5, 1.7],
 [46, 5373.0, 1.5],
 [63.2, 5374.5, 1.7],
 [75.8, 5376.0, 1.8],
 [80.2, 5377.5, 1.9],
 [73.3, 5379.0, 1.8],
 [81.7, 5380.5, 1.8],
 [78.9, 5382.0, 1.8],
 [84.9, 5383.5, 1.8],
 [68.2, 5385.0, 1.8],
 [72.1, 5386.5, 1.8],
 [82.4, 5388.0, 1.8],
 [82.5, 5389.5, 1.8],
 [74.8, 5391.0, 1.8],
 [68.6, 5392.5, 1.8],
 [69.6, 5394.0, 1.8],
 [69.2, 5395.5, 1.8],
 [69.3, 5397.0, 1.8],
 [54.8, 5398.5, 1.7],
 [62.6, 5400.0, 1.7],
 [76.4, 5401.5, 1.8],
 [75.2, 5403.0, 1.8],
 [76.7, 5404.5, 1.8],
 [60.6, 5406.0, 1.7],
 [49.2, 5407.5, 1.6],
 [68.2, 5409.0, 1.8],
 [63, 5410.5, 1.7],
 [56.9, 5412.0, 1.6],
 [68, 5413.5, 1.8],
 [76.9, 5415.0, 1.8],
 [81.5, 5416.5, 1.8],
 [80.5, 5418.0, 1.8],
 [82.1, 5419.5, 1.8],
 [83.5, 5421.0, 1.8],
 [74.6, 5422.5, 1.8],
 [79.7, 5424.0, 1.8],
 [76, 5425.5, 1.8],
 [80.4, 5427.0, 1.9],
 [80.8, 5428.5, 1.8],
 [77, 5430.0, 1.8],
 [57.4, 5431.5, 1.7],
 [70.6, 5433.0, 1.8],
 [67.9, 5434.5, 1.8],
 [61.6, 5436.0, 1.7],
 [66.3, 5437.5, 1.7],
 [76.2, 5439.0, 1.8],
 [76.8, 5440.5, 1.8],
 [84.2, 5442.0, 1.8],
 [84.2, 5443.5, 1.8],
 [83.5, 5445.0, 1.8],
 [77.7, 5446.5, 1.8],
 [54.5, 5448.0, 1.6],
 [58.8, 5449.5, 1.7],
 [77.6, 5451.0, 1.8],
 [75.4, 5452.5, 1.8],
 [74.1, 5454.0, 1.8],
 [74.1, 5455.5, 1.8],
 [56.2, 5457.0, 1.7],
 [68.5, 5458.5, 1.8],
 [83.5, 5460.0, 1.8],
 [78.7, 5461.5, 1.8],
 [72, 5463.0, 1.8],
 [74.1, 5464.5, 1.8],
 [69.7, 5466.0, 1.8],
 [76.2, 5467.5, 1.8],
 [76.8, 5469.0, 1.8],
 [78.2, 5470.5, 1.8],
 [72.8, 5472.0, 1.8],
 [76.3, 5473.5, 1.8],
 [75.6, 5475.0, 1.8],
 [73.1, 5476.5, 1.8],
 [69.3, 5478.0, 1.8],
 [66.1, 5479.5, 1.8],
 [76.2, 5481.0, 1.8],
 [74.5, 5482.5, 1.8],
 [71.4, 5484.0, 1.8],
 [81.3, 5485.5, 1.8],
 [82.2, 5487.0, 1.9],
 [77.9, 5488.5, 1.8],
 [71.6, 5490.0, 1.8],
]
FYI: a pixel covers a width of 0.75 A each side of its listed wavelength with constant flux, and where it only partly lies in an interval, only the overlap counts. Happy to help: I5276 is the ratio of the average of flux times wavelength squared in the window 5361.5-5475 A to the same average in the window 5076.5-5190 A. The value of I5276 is 1.9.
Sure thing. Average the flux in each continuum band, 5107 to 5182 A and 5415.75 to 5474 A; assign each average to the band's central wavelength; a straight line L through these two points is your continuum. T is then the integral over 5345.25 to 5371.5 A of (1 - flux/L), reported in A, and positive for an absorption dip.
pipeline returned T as -3.0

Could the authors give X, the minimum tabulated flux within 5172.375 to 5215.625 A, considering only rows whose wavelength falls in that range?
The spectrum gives 23.6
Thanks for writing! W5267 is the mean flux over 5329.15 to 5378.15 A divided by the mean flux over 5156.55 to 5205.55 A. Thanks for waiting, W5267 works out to 1.60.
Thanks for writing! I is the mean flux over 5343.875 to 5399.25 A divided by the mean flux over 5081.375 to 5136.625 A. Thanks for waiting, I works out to 1.59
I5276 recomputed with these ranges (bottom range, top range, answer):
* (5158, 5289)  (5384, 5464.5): 1.47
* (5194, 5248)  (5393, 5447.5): 1.39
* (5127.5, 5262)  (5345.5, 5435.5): 1.55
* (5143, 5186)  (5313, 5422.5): 1.87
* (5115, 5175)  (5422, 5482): 1.85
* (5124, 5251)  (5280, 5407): 1.52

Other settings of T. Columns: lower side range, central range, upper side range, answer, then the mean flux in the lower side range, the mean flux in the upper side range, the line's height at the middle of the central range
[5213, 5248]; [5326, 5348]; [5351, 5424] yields 2.3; 63.4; 72.6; 69.6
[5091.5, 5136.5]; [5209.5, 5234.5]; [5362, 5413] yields -0.6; 45.3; 70.5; 55.2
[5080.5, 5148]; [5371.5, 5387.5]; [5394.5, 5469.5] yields -1.0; 45.9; 72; 67.7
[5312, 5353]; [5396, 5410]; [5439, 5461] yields 1.0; 66.6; 73.7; 70.8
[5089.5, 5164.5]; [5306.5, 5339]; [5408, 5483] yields -3.0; 45.9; 73.3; 62.7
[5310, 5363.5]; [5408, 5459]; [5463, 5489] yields 0.2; 69.1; 74.7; 73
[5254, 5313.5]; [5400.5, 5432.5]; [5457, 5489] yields -0.5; 63.9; 74.5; 71.3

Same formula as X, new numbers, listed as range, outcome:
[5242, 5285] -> 34.9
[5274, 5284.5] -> 56.8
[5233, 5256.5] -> 54.7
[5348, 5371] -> 63.6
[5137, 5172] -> 26.8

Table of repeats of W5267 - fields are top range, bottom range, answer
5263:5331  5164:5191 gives 1.75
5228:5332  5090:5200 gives 1.46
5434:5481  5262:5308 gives 1.17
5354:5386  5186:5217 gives 1.64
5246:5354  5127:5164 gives 1.41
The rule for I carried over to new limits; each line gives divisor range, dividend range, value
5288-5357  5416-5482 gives 1.09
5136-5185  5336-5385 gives 1.70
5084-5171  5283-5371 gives 1.52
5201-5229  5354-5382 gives 1.45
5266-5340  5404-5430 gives 1.12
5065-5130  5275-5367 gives 1.50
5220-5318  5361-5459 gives 1.12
